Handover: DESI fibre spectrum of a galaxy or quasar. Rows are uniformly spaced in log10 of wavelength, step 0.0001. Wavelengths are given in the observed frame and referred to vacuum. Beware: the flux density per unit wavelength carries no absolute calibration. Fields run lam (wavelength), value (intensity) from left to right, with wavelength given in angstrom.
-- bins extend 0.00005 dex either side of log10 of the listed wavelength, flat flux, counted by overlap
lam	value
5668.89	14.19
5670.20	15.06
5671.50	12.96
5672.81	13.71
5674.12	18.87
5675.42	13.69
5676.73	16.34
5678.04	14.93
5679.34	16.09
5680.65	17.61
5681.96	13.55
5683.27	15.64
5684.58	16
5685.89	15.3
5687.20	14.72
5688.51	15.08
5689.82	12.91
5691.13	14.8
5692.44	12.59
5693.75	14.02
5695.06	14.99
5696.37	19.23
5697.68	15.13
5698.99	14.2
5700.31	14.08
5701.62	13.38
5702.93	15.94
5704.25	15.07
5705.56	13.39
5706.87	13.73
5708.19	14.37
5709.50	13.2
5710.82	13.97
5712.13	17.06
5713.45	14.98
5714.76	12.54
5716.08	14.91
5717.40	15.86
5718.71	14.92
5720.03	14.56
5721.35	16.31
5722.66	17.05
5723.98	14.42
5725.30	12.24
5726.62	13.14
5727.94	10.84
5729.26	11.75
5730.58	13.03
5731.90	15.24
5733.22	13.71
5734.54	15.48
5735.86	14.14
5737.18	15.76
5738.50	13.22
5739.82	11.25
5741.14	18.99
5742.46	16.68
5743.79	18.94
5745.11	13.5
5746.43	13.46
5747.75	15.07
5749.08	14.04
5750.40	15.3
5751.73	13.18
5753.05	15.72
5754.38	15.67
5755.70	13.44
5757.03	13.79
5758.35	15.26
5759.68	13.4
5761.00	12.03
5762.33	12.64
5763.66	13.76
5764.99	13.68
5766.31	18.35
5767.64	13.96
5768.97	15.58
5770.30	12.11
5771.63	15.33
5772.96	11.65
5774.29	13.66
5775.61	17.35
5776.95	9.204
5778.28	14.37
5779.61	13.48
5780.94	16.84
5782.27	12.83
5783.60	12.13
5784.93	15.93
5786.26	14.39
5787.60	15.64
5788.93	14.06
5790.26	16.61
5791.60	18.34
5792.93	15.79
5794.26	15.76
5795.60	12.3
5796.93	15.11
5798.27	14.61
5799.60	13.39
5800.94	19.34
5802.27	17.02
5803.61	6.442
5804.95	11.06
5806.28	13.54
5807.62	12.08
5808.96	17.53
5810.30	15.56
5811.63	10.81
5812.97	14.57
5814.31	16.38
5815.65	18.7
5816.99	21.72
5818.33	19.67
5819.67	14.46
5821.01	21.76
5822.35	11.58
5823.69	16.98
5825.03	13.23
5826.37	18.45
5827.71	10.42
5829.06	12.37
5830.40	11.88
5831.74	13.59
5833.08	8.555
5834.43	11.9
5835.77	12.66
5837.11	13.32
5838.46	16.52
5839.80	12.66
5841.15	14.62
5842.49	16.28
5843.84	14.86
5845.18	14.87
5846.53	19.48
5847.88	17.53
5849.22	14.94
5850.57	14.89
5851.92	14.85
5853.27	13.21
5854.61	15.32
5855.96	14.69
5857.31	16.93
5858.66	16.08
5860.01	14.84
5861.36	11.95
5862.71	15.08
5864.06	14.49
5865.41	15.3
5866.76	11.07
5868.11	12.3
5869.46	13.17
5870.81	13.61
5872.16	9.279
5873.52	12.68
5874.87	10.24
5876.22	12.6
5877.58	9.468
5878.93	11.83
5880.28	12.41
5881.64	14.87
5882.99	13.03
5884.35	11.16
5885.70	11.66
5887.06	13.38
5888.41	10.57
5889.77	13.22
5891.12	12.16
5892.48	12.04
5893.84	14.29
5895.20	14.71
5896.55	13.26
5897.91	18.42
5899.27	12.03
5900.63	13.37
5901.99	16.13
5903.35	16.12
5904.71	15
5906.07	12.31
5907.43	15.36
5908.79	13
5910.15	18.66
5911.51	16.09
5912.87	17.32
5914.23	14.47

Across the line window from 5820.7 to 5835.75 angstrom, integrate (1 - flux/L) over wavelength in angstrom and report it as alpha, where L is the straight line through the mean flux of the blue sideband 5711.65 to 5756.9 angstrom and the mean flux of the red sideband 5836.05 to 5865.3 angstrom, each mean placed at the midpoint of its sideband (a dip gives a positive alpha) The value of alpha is 1.5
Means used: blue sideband 14.6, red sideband 15.1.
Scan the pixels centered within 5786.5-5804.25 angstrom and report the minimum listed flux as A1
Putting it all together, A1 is 6.442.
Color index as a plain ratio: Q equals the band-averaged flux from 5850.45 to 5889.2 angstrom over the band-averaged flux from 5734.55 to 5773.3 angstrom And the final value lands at 0.90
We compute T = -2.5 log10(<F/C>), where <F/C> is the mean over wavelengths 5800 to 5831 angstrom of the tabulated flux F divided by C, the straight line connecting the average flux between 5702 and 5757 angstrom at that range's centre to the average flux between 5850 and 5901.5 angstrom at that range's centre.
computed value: -0.09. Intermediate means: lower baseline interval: 14.5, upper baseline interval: 13.3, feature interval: 15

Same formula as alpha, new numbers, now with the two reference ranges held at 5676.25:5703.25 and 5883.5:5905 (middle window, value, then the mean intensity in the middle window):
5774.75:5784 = 0.4 angstrom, 13.8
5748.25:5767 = 0.3 angstrom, 14.3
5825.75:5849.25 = -0.3 angstrom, 14.1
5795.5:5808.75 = 0.5 angstrom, 13.7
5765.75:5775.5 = 0.0 angstrom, 14.5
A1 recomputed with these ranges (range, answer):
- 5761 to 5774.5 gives 11.65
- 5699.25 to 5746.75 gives 10.84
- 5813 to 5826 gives 11.58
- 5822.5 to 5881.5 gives 8.555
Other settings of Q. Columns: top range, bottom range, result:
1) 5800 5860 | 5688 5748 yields 1.02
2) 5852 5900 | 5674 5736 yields 0.90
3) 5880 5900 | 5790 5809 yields 0.91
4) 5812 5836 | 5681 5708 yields 1.01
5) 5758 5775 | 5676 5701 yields 0.92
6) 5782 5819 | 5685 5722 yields 1.03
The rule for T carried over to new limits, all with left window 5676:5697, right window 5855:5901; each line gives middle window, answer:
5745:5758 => 0.01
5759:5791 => 0.01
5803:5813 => 0.10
